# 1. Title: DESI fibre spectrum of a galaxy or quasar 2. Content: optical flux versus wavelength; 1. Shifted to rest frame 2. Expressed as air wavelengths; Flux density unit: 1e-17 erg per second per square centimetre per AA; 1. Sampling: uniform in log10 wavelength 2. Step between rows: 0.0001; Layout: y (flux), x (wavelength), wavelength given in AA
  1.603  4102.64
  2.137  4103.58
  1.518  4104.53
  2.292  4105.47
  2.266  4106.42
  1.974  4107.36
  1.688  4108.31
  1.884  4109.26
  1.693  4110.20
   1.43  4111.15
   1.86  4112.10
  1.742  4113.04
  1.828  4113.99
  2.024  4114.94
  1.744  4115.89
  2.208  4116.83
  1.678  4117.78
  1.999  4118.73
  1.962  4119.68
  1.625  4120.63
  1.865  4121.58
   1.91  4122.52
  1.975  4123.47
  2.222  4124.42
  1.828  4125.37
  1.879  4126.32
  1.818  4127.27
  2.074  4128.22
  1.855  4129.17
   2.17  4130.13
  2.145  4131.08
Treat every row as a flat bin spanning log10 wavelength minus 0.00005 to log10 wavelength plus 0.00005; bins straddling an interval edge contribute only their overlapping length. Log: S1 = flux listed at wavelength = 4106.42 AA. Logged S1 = 2.266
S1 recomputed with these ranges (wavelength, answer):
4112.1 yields 1.86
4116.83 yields 2.208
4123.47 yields 1.975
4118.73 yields 1.999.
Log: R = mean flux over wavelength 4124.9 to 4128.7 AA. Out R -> 1.9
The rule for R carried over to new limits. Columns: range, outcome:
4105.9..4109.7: 1.95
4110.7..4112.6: 1.65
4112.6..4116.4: 1.84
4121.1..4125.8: 1.96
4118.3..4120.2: 1.97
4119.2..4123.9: 1.87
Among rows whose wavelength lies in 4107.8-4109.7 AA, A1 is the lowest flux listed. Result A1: 1.688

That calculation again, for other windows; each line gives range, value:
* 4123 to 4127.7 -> 1.818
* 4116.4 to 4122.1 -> 1.625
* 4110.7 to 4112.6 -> 1.43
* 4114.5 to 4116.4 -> 1.744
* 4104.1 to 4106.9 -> 1.518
